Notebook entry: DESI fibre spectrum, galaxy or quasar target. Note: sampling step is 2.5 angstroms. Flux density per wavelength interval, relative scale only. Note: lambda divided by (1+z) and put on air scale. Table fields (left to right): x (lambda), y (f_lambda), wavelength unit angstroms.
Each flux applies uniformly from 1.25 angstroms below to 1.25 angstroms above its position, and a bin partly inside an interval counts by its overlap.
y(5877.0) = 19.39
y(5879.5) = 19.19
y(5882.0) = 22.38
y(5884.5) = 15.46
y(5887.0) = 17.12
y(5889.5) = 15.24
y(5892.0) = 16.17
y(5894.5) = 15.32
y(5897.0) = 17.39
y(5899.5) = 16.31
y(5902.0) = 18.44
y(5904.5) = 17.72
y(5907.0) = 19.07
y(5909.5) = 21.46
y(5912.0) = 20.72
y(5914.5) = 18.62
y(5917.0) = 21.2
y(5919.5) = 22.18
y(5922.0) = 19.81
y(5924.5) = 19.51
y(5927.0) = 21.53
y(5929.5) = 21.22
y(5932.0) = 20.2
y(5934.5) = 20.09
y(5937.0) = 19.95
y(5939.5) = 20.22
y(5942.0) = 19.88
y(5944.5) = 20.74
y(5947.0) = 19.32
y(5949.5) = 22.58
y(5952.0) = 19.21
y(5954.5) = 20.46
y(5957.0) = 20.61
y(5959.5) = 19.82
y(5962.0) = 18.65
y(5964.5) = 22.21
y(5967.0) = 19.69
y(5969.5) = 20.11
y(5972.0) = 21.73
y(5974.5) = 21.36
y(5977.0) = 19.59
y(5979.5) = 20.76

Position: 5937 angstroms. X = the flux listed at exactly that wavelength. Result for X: 19.95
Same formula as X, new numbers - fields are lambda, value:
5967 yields 19.69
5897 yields 17.39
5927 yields 21.53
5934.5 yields 20.09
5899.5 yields 16.31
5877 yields 19.39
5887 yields 17.12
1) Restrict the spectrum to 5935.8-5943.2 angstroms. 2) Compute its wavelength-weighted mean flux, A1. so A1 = 20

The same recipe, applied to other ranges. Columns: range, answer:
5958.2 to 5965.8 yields 20.2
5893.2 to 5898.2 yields 16.3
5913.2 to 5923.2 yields 20.5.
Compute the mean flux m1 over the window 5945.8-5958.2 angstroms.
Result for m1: 20.4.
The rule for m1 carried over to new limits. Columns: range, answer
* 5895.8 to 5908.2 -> 17.8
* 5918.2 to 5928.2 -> 20.8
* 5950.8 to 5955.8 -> 19.8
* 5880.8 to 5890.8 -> 17.5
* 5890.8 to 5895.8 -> 15.8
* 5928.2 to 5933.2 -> 20.7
